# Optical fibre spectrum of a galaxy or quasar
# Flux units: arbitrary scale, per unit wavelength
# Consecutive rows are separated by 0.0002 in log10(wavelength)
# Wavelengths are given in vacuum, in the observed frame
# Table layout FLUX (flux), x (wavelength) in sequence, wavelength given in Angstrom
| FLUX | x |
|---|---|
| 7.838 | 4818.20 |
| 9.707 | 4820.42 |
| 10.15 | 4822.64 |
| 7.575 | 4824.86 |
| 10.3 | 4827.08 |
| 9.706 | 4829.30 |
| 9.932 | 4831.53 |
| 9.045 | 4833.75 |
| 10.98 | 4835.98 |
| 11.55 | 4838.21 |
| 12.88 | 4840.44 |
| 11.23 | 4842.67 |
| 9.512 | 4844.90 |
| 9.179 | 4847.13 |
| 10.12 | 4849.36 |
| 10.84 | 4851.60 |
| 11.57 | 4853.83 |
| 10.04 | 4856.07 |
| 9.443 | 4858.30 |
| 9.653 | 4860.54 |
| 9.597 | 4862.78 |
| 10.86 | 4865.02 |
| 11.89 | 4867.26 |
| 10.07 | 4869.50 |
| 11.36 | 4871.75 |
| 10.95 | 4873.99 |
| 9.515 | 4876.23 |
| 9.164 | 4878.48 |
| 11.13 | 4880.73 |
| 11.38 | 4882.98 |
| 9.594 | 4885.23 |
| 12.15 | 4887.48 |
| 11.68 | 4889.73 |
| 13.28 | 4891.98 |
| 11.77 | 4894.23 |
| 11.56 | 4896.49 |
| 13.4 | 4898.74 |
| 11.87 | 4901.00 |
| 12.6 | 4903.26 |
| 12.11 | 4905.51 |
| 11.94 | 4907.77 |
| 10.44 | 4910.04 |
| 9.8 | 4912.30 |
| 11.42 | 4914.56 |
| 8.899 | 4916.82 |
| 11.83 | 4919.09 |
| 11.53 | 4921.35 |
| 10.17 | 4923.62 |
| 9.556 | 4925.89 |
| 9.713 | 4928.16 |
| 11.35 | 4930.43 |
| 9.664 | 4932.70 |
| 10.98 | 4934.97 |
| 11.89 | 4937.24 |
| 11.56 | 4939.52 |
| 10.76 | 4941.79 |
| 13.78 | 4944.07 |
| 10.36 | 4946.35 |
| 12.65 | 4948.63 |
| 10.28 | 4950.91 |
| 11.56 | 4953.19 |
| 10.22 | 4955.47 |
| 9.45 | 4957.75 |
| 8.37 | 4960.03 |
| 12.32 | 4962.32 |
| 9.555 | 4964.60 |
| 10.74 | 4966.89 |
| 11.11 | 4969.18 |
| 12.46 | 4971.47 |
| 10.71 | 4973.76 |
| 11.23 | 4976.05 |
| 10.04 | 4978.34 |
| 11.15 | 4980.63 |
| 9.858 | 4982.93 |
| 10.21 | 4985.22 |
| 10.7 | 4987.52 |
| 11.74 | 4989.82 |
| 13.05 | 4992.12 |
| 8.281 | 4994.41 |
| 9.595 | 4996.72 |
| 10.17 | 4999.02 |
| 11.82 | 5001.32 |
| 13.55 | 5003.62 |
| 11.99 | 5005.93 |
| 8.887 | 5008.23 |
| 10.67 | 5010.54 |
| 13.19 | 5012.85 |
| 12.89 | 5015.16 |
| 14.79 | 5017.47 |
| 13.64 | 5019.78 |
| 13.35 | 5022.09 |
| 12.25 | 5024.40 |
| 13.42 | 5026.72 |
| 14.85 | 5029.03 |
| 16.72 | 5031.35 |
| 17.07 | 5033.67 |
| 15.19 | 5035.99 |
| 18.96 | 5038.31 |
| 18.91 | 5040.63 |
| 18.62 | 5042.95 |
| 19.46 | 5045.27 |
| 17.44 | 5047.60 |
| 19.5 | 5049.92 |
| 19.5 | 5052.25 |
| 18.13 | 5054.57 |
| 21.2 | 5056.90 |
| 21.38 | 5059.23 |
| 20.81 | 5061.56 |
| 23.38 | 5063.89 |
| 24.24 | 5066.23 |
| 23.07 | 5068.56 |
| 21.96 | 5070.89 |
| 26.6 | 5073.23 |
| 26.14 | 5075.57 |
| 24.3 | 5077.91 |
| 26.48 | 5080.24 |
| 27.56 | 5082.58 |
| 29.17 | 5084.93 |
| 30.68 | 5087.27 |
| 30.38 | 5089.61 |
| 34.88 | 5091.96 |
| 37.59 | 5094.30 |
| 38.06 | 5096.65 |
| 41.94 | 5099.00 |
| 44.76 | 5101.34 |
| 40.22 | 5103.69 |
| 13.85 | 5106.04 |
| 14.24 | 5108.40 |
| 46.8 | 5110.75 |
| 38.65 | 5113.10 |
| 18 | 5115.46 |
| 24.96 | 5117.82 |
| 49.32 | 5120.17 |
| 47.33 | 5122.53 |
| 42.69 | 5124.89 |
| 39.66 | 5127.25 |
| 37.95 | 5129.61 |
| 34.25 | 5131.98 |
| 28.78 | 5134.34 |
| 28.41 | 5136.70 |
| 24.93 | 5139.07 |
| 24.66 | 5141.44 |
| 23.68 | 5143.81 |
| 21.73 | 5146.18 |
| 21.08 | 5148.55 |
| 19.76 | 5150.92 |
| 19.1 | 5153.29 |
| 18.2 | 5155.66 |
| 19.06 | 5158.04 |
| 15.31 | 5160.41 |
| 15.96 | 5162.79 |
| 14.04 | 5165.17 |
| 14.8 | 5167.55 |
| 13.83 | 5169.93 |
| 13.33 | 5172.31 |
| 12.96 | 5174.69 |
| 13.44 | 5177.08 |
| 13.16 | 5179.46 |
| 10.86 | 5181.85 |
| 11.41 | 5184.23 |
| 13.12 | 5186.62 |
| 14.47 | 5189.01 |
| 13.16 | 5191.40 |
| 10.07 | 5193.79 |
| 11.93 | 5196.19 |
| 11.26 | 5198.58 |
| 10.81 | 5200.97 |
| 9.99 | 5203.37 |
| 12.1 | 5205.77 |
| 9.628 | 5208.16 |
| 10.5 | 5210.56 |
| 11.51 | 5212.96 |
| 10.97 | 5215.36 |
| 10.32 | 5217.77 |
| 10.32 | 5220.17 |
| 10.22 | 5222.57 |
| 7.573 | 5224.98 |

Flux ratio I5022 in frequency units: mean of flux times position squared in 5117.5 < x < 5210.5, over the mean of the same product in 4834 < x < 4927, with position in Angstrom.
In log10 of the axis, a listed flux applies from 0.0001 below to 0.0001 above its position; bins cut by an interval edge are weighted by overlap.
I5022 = 2.0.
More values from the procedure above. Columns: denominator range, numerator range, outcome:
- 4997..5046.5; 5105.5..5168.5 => 1.96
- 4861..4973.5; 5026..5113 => 2.42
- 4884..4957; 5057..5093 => 2.45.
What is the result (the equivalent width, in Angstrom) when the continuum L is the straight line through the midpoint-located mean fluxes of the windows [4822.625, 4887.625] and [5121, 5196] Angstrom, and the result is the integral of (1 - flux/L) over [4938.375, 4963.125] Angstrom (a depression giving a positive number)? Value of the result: 4.8 Angstrom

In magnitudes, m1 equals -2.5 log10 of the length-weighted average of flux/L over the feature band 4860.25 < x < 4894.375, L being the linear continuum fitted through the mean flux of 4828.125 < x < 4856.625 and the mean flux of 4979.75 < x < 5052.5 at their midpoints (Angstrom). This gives 0.03 mag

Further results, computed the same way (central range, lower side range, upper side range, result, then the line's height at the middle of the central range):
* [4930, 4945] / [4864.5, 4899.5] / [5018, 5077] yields 0.21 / 13.8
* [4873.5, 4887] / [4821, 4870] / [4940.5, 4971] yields 0.01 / 10.5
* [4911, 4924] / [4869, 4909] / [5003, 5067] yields 0.17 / 12.4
